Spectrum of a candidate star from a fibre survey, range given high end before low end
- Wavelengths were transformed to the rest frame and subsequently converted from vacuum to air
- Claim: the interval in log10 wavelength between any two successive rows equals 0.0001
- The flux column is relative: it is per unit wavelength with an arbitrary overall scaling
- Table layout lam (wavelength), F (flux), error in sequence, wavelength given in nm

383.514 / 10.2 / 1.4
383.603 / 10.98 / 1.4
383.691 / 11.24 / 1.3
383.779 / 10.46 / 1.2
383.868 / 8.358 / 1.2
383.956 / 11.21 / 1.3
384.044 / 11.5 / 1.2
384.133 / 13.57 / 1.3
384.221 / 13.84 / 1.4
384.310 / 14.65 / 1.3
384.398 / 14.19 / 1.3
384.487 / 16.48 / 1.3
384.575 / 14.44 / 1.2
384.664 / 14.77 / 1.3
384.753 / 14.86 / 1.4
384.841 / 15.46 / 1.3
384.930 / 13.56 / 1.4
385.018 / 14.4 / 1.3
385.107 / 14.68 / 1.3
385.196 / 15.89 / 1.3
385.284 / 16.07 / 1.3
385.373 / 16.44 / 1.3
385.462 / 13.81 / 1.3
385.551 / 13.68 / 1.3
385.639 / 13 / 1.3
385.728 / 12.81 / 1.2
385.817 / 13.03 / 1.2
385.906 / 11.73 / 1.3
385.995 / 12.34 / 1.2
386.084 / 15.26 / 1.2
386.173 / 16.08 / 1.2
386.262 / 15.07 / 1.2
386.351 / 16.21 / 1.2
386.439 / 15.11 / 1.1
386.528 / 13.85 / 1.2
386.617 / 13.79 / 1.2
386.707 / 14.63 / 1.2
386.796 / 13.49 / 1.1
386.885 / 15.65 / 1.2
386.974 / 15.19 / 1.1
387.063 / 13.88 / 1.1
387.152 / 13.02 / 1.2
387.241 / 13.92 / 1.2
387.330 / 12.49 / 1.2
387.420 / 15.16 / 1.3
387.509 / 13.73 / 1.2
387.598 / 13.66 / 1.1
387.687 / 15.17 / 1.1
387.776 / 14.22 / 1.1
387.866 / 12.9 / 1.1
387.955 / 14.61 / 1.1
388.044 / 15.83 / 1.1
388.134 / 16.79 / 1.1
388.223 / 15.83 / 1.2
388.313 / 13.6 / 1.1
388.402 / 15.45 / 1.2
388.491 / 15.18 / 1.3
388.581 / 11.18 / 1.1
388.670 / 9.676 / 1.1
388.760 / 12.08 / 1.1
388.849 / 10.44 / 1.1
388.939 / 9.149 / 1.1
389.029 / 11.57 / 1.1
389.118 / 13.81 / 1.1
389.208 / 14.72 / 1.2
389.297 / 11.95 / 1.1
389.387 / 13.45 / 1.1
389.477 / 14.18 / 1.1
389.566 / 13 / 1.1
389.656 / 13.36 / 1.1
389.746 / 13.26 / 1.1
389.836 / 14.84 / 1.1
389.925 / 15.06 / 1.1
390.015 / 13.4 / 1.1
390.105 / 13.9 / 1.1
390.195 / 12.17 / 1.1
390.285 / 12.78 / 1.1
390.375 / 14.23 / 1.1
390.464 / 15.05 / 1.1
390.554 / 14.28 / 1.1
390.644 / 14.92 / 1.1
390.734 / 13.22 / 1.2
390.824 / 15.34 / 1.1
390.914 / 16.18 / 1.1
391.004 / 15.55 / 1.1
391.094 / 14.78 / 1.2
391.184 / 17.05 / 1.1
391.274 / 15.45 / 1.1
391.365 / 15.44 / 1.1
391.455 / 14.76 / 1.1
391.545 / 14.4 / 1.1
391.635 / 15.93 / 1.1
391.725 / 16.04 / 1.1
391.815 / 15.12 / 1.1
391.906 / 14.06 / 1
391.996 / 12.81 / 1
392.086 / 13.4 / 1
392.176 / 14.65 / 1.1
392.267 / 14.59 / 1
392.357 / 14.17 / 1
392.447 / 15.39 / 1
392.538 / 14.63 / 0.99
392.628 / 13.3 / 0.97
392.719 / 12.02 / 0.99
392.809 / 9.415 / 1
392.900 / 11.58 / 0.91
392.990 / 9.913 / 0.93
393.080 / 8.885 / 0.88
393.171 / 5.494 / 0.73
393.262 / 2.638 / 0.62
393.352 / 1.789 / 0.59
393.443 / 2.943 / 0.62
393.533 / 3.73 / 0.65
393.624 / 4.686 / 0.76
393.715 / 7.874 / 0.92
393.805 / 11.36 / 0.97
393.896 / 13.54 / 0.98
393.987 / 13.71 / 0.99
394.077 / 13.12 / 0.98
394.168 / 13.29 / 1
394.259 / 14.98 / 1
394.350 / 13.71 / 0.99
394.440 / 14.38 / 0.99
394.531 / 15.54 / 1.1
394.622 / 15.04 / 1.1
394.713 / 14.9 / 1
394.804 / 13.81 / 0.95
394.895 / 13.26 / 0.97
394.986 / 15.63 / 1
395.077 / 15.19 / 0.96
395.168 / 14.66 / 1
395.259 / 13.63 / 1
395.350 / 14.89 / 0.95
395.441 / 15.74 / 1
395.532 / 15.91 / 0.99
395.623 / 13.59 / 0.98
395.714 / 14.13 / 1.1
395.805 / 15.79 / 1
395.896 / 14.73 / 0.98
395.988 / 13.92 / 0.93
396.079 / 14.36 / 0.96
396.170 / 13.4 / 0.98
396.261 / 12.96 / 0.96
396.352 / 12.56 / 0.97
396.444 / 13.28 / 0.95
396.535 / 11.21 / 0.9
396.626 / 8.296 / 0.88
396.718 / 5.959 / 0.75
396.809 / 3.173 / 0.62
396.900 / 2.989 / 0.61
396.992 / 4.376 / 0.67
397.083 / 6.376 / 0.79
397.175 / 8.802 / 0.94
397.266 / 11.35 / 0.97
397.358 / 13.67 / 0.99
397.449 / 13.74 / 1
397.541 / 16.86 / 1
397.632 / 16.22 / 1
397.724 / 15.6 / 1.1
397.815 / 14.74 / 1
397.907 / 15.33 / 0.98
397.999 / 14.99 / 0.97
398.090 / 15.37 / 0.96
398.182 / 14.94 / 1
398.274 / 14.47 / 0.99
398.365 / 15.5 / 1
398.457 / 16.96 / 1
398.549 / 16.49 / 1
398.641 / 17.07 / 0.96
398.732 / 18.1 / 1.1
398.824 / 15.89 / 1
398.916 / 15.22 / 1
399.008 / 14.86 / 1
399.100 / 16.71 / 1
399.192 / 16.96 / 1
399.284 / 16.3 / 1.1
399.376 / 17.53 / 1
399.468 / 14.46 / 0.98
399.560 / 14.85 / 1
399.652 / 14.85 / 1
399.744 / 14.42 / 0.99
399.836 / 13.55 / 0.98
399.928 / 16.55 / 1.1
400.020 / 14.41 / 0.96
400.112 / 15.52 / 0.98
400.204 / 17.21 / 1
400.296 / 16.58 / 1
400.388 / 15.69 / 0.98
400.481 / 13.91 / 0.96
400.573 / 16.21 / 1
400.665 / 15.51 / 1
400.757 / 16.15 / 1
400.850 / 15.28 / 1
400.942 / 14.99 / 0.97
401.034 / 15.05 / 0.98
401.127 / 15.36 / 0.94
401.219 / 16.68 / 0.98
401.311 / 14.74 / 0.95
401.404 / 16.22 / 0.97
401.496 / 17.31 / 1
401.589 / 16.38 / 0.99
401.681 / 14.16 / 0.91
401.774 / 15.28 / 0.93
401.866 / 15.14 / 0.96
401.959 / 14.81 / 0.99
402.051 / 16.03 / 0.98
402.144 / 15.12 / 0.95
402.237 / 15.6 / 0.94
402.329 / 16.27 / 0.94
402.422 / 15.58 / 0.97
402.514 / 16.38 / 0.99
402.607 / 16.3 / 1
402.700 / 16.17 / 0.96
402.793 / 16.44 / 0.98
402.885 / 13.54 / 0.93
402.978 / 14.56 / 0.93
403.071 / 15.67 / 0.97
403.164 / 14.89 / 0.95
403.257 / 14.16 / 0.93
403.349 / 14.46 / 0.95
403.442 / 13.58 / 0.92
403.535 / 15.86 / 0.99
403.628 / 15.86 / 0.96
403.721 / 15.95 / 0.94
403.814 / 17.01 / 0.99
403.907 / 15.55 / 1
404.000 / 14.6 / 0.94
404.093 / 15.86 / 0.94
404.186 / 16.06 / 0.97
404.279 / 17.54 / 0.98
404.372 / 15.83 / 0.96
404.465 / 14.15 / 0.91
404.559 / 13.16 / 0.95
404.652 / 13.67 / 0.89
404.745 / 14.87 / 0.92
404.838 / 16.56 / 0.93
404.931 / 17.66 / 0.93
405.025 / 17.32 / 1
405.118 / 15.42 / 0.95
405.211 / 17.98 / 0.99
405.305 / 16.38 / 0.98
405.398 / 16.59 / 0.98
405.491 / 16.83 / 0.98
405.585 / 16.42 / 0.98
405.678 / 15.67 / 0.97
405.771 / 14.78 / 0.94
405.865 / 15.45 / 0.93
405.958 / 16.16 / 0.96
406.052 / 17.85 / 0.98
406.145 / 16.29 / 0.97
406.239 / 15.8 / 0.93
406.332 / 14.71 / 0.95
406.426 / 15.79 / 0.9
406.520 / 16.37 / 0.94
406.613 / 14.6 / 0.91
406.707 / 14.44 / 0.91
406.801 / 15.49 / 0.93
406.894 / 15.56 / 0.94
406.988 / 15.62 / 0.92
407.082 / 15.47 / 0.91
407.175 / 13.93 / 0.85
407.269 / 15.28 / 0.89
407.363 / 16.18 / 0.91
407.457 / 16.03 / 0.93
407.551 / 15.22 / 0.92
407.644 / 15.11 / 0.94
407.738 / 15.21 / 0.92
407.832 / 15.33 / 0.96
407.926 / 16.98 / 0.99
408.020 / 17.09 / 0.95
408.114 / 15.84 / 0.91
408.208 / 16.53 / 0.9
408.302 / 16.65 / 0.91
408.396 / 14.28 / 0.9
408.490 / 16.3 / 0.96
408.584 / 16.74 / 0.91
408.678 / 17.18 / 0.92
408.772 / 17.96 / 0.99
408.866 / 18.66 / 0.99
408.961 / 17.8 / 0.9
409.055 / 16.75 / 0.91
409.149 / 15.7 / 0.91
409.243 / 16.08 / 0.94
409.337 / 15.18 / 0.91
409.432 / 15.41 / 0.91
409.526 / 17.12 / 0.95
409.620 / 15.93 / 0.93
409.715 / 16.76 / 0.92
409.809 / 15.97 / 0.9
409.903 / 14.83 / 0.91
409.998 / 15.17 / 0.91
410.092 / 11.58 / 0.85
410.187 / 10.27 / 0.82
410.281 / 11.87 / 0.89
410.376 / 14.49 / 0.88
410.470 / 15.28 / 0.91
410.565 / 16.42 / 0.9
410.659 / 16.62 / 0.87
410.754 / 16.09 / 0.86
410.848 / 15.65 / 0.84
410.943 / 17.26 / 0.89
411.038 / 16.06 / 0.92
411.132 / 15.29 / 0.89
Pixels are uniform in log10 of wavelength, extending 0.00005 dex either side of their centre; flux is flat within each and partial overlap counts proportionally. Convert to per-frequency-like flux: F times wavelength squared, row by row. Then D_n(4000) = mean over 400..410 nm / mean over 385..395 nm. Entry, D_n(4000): 1.28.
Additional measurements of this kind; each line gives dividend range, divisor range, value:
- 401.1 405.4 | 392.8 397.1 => 1.45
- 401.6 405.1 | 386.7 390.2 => 1.22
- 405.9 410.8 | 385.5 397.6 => 1.32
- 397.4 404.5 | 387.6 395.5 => 1.25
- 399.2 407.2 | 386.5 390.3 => 1.23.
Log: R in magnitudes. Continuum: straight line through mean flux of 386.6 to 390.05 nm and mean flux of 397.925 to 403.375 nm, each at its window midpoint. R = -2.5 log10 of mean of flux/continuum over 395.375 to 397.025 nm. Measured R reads 0.27 mag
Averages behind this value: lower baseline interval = 13.7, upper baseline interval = 15.6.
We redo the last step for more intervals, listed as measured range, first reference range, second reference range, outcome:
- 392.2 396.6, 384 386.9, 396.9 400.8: 0.19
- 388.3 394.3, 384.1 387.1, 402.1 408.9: 0.18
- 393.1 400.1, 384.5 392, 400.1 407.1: 0.16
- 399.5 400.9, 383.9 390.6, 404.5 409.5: -0.01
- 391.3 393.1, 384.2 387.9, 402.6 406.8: 0.09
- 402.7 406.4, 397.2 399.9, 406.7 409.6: 0.01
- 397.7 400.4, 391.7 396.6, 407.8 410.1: -0.15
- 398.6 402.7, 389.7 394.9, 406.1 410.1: -0.09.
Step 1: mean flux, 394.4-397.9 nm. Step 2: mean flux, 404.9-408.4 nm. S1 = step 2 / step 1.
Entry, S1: 1.25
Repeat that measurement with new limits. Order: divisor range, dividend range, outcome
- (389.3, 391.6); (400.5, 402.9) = 1.09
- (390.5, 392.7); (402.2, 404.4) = 1.05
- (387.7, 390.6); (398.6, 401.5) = 1.16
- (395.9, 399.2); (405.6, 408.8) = 1.21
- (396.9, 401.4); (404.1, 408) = 1.06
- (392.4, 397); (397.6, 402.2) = 1.35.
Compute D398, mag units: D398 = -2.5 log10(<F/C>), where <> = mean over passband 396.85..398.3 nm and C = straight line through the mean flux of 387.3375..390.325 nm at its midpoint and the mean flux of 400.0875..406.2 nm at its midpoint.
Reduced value 0.19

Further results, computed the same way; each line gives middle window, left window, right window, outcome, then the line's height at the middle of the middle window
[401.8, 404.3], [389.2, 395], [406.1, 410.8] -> -0.056 mag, 14.7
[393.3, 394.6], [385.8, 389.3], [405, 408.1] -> 0.364 mag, 14.5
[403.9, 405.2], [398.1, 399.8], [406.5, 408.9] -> 0.016 mag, 15.9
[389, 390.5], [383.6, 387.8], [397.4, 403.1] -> 0.063 mag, 14.4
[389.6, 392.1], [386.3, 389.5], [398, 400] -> -0.018 mag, 14.3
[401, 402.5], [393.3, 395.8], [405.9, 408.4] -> -0.095 mag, 14.3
